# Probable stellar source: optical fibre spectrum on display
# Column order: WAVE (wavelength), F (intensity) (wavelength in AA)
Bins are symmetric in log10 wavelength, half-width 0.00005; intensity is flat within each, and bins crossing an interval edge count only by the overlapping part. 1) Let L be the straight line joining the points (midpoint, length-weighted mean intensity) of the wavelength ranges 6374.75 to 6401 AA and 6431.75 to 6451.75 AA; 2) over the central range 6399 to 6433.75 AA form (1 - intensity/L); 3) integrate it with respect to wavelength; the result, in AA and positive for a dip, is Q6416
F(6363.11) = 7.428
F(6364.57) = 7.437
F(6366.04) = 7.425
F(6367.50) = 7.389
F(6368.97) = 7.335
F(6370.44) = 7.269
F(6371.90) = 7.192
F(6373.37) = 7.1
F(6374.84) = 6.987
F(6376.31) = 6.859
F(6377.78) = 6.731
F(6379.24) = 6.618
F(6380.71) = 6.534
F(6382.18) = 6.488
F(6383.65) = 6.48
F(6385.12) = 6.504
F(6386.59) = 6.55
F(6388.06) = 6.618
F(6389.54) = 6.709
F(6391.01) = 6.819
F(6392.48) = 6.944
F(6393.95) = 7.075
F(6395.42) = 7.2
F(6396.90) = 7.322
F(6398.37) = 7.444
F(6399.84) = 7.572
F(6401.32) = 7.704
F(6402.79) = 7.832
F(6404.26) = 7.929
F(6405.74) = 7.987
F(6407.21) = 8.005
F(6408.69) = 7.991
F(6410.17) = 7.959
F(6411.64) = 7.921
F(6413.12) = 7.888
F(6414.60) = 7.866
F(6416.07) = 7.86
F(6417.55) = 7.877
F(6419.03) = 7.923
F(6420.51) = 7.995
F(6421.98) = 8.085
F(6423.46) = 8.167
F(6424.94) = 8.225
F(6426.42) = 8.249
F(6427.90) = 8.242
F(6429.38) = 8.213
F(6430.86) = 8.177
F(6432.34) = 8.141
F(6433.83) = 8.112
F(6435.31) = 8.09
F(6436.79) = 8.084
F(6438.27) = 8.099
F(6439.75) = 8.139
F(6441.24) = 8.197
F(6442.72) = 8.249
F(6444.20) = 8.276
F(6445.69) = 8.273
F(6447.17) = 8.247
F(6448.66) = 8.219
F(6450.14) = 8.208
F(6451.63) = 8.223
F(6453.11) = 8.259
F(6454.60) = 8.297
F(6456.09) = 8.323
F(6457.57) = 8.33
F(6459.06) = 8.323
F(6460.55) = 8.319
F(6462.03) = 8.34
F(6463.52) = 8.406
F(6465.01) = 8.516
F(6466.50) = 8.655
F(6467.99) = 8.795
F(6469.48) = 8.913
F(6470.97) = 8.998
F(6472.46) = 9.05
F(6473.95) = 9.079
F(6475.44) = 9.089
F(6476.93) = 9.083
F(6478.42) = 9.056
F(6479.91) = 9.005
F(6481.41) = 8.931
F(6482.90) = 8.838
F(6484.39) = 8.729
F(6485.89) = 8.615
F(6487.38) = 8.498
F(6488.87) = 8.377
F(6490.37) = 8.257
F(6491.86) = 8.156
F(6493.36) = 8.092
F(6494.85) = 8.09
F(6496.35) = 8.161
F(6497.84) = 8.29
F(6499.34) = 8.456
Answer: -2.00 AA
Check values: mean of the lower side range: 6.87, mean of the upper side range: 8.18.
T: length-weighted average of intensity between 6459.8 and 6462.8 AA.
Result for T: 8.34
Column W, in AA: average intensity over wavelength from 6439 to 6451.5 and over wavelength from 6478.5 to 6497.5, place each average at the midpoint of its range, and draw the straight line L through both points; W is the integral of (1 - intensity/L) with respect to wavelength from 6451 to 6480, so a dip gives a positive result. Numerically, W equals -1.0 AA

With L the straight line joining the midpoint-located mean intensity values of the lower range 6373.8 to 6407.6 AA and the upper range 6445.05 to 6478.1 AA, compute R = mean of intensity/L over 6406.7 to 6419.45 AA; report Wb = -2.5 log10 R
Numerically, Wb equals -0.053 mag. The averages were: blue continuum 7.07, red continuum 8.55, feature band 7.92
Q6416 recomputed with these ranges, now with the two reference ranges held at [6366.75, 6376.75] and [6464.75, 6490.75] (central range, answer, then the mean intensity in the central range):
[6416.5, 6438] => -0.2 AA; 8.11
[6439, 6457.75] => 0.3 AA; 8.25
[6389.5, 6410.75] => 0.3 AA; 7.52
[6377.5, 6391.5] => 1.5 AA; 6.6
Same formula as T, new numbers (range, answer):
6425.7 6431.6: 8.22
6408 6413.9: 7.93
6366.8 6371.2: 7.33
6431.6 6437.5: 8.1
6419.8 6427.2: 8.15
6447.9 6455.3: 8.24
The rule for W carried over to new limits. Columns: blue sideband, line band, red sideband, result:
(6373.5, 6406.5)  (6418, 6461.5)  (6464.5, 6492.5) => -1.0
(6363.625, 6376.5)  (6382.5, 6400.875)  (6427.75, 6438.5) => 1.5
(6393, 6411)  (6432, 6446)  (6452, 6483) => 0.1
